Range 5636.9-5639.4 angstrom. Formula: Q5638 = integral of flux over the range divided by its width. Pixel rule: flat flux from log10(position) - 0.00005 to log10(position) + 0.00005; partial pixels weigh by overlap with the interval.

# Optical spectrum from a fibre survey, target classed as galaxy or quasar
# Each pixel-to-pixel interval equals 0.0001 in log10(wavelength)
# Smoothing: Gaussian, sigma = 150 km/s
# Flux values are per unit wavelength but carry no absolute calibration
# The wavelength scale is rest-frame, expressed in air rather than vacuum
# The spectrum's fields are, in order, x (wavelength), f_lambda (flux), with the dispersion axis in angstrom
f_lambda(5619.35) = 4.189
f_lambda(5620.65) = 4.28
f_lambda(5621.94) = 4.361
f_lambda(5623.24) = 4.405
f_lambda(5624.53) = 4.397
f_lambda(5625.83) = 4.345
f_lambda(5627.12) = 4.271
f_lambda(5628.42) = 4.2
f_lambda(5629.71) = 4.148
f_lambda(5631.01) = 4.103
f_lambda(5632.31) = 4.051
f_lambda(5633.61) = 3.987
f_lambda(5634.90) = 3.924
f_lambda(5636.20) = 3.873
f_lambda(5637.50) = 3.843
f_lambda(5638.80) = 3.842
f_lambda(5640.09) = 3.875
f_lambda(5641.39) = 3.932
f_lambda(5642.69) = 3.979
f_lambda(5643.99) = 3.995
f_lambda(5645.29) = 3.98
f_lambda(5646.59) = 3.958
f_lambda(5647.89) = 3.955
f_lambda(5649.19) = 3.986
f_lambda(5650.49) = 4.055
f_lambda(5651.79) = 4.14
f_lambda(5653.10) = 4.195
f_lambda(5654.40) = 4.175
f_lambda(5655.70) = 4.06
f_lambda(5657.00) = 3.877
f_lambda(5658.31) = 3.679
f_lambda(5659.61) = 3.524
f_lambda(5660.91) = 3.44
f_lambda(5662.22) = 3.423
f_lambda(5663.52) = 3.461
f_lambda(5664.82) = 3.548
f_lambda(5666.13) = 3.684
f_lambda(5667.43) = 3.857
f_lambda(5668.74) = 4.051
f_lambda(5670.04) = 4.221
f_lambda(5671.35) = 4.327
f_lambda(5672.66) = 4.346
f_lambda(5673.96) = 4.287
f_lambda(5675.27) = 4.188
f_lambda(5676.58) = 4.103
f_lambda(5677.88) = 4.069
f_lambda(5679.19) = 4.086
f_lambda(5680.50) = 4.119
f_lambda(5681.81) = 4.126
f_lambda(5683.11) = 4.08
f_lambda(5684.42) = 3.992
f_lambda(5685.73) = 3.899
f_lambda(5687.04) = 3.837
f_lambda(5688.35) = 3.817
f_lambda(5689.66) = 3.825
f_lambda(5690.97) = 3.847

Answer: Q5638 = 3.84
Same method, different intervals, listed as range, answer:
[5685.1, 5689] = 3.85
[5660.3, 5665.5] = 3.47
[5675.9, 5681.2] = 4.09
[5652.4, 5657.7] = 4.07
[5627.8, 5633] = 4.12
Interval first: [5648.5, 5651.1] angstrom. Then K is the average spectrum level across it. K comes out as 4.02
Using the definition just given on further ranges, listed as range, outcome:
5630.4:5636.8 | 3.99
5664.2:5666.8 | 3.62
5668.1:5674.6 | 4.25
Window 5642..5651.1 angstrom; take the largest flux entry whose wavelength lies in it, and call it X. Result 4.055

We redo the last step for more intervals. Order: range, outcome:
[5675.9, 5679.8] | 4.103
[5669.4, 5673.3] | 4.346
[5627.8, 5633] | 4.2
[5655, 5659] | 4.06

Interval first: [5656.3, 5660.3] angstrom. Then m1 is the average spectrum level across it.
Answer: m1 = 3.7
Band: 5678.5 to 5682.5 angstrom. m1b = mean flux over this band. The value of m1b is 4.11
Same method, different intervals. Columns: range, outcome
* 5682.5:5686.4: 3.99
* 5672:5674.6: 4.32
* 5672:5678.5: 4.2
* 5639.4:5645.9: 3.95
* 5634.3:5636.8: 3.89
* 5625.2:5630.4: 4.24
